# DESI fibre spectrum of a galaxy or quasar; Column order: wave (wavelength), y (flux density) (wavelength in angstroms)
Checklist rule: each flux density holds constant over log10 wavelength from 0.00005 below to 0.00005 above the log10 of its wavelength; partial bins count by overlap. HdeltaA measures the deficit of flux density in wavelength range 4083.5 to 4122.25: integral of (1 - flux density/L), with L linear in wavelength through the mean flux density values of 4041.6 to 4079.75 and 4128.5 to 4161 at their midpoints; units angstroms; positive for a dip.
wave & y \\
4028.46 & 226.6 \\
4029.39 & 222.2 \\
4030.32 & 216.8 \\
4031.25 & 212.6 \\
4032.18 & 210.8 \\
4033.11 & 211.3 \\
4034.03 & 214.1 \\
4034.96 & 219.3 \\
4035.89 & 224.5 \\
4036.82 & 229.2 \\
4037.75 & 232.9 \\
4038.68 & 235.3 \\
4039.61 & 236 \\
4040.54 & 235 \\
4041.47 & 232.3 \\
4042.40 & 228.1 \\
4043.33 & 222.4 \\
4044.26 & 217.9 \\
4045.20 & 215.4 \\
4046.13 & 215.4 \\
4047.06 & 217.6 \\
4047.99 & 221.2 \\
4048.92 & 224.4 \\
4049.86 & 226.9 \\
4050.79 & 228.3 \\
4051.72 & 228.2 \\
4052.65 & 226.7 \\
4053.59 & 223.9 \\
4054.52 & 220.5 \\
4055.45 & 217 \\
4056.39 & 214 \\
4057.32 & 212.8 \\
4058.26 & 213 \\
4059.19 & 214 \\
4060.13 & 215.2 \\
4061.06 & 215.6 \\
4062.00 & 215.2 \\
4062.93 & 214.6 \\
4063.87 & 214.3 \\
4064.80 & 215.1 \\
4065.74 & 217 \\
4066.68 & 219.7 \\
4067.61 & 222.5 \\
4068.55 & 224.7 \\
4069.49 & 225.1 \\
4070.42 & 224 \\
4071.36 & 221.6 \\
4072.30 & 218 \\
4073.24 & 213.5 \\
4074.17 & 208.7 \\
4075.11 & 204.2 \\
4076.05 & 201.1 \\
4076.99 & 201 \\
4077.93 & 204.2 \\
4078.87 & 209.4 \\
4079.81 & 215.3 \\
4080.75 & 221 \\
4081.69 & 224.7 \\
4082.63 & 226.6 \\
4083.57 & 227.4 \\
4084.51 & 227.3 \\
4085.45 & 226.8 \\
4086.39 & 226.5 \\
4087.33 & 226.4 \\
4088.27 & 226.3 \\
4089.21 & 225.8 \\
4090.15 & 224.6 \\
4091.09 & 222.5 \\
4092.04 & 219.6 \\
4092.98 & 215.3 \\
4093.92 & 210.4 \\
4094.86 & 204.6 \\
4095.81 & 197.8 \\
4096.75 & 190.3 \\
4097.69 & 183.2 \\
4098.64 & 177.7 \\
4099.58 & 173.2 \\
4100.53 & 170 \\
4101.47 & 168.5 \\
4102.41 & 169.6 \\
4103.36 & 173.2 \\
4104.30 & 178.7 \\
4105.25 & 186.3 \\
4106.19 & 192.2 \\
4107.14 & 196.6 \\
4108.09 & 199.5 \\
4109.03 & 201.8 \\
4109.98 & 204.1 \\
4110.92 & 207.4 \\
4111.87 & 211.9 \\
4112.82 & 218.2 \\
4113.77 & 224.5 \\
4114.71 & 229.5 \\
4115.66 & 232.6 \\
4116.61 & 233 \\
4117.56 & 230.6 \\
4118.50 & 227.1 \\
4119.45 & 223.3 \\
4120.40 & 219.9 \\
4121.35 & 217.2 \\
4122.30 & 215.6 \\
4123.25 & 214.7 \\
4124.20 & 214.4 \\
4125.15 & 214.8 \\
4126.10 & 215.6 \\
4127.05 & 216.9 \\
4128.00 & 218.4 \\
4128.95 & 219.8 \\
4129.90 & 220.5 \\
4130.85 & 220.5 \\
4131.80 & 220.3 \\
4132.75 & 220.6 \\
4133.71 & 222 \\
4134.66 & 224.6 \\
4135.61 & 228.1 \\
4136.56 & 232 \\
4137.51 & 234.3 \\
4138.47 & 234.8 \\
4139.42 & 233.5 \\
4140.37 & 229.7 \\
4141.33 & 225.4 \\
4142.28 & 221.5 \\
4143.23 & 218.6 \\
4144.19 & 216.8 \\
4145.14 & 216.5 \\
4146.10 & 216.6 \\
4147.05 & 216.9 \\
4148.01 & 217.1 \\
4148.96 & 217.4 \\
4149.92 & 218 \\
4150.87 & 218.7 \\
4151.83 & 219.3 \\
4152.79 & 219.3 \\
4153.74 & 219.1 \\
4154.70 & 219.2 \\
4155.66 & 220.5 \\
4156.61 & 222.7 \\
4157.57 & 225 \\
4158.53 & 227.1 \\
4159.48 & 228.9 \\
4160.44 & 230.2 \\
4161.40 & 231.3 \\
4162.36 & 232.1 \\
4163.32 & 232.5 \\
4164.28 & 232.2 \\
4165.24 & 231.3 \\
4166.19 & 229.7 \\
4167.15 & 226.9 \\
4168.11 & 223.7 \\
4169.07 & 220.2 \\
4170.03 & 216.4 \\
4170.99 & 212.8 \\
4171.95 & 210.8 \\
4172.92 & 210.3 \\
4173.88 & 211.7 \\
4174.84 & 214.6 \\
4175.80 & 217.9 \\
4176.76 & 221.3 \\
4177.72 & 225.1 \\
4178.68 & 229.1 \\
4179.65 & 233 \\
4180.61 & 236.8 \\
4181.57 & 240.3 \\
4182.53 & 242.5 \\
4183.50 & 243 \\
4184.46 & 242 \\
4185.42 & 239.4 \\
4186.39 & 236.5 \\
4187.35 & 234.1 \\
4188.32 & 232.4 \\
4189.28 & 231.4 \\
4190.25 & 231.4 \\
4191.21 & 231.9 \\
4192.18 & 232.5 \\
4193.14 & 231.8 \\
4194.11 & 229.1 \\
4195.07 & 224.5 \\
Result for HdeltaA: 2.2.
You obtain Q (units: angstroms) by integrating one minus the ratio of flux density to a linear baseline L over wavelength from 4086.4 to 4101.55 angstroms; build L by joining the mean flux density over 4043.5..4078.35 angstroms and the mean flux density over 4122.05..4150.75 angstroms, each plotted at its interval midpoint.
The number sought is 1.0 angstroms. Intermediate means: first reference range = 217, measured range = 204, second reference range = 221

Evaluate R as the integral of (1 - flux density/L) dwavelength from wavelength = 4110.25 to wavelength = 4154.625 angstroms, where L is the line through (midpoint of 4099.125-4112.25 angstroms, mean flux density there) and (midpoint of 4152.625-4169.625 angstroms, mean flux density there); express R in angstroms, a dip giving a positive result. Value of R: -3.3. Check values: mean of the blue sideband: 188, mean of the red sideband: 226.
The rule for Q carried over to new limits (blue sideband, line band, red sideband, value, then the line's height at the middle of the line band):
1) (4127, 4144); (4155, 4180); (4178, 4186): 1.07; 234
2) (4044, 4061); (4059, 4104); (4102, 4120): 0.75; 214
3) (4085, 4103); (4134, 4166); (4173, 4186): -0.58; 221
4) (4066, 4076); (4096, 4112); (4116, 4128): 2.36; 219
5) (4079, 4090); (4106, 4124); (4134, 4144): 0.82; 226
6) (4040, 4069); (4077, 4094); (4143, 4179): -0.01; 221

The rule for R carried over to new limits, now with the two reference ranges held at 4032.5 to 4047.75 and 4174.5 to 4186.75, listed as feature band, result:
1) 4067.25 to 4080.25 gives 0.71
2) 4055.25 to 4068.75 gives 0.55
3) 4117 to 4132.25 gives 0.65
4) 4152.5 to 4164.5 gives 0.27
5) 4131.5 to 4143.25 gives 0.15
